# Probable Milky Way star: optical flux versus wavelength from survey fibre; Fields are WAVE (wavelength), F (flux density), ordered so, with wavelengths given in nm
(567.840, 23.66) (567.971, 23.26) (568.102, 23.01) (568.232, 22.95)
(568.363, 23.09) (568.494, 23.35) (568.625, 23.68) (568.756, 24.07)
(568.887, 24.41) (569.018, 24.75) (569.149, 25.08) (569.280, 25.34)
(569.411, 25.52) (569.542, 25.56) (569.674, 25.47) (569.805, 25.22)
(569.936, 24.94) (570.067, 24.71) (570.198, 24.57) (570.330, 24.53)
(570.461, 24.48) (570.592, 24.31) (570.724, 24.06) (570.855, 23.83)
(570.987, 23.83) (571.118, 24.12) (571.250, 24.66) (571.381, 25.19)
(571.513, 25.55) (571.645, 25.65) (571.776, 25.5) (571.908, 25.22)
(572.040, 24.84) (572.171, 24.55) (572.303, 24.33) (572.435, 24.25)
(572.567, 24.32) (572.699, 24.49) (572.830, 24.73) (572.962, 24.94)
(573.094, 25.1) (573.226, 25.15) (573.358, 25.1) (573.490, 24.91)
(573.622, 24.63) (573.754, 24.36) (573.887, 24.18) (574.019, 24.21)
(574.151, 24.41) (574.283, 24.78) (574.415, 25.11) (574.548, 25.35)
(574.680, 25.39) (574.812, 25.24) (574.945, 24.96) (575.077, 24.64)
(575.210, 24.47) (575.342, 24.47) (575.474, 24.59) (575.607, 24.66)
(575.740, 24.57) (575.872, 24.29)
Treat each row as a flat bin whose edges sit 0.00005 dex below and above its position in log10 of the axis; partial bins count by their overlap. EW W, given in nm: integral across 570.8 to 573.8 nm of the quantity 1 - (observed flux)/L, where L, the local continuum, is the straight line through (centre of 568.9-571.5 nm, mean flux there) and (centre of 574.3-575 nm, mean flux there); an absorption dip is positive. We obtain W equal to 0.02 nm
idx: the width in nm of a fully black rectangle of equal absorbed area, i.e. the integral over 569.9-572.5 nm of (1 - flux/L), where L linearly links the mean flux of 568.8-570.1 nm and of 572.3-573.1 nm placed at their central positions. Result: 0.02 nm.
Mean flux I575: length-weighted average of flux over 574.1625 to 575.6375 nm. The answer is 24.9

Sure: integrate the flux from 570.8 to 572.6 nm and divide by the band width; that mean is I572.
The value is 24.7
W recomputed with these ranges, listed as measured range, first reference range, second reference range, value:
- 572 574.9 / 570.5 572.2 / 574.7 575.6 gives -0.001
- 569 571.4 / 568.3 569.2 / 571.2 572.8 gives -0.032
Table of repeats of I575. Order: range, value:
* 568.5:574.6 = 24.7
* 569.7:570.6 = 24.8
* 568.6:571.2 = 24.6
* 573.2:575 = 24.8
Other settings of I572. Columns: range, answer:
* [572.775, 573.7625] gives 24.9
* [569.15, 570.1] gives 25.3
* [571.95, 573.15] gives 24.6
